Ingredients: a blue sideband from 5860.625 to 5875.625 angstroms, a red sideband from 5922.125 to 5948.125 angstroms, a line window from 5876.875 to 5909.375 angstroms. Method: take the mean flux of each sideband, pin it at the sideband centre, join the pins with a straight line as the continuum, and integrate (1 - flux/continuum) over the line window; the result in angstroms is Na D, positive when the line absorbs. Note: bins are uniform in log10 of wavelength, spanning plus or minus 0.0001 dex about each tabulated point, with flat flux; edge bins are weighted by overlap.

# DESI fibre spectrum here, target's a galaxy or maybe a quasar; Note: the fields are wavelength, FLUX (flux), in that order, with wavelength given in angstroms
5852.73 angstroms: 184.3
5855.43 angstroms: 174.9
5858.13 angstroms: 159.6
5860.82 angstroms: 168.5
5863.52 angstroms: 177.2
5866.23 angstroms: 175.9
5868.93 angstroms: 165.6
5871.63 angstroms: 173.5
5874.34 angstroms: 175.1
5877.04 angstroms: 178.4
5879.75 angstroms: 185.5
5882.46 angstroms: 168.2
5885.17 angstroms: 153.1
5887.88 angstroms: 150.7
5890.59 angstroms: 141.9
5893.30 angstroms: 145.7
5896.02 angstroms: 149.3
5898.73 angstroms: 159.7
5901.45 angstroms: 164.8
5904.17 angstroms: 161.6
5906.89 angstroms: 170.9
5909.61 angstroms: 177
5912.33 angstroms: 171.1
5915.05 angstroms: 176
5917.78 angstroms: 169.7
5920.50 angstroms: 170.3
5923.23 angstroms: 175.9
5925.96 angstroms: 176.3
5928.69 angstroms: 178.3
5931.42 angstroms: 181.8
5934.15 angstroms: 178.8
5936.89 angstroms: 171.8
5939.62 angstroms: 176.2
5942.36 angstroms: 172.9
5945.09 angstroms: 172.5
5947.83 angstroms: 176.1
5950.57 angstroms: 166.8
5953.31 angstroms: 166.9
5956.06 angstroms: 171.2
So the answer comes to 2.48 angstroms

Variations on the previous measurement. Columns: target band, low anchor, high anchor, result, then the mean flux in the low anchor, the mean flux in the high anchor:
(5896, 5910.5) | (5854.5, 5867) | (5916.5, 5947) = 0.7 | 171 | 175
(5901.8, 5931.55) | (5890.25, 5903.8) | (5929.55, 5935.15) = -0.8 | 154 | 180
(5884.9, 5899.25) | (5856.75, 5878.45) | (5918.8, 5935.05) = 2.0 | 172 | 177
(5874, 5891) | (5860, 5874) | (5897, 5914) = 0.5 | 172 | 167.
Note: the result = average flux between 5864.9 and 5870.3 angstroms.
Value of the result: 171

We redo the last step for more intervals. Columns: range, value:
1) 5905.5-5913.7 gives 173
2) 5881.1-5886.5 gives 161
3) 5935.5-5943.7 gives 174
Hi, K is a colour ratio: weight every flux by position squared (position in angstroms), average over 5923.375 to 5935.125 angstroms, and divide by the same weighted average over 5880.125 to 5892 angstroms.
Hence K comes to 1.2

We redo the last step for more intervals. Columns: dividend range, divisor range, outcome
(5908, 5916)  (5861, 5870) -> 1.03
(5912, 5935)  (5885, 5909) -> 1.13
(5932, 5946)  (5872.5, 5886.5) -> 1.04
